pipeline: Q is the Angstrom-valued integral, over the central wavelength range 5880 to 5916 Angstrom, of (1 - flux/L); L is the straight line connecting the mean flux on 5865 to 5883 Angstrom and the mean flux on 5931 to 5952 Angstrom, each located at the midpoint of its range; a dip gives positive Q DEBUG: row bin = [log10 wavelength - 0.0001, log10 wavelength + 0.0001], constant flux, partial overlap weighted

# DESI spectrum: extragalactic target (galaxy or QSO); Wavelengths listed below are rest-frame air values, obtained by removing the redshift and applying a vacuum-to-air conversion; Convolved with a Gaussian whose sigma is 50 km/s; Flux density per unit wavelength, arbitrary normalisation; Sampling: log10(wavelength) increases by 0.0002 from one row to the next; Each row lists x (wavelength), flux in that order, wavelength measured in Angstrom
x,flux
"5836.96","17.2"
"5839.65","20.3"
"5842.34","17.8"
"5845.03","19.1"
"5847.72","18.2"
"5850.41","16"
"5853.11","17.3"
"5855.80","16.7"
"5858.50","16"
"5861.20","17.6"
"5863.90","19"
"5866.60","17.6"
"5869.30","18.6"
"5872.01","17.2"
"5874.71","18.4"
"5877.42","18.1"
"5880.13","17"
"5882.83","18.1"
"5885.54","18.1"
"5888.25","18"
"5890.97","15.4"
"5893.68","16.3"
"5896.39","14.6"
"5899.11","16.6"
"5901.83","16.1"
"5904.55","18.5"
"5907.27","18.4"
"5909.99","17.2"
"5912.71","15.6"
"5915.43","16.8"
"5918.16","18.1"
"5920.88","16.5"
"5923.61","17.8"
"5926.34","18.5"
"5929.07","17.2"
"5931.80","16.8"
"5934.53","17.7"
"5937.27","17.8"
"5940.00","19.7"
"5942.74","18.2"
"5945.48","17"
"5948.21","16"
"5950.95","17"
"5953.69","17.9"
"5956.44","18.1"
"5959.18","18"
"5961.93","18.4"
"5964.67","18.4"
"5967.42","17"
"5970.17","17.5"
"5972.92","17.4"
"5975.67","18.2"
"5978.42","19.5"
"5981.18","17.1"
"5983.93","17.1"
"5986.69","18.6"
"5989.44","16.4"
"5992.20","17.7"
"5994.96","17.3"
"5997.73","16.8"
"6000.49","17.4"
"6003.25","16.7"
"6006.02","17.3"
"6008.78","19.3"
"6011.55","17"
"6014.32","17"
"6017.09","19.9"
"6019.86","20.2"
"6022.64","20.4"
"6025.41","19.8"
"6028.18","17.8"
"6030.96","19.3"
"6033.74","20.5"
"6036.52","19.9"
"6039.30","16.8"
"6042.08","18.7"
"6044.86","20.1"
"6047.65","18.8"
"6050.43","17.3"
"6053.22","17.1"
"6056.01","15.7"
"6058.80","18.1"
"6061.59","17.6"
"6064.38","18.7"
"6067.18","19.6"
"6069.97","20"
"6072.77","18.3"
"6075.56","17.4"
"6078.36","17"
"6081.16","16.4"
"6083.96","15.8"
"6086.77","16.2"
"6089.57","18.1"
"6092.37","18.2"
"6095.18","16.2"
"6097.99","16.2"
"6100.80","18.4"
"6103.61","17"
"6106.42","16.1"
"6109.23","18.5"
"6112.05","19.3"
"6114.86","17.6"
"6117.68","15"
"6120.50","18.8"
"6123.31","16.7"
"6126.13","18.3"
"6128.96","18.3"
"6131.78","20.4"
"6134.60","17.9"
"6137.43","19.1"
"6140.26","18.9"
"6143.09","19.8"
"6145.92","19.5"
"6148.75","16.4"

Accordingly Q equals 1.7 Angstrom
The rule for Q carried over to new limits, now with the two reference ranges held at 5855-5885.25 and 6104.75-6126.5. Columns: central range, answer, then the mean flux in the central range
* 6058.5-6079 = -1.0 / 18.4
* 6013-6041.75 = -2.6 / 19.1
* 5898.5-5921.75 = 0.7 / 17.1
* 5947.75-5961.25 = 0.1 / 17.5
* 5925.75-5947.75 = -0.1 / 17.8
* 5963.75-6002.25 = 0.1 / 17.6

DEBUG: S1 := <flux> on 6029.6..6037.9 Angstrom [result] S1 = 19.9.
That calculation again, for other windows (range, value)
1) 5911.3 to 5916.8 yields 16.2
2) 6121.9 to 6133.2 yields 18.4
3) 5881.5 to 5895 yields 17.2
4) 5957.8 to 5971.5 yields 17.9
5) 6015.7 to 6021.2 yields 20.1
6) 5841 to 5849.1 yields 18.4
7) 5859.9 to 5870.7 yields 18.2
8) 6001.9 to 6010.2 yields 17.8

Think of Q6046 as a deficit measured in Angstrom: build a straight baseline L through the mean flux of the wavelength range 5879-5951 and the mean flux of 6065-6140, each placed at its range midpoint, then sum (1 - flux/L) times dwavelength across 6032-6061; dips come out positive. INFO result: -1.1 Angstrom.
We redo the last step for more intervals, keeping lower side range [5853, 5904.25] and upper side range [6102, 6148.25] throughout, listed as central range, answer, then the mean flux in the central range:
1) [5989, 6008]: 0.5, 17.2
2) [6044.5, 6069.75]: -0.3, 18.1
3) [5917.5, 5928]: -0.2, 17.7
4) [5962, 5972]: -0.1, 17.7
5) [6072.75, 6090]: 1.1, 16.9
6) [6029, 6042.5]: -0.9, 19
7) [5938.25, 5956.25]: -0.2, 17.7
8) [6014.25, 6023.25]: -1.0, 19.6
